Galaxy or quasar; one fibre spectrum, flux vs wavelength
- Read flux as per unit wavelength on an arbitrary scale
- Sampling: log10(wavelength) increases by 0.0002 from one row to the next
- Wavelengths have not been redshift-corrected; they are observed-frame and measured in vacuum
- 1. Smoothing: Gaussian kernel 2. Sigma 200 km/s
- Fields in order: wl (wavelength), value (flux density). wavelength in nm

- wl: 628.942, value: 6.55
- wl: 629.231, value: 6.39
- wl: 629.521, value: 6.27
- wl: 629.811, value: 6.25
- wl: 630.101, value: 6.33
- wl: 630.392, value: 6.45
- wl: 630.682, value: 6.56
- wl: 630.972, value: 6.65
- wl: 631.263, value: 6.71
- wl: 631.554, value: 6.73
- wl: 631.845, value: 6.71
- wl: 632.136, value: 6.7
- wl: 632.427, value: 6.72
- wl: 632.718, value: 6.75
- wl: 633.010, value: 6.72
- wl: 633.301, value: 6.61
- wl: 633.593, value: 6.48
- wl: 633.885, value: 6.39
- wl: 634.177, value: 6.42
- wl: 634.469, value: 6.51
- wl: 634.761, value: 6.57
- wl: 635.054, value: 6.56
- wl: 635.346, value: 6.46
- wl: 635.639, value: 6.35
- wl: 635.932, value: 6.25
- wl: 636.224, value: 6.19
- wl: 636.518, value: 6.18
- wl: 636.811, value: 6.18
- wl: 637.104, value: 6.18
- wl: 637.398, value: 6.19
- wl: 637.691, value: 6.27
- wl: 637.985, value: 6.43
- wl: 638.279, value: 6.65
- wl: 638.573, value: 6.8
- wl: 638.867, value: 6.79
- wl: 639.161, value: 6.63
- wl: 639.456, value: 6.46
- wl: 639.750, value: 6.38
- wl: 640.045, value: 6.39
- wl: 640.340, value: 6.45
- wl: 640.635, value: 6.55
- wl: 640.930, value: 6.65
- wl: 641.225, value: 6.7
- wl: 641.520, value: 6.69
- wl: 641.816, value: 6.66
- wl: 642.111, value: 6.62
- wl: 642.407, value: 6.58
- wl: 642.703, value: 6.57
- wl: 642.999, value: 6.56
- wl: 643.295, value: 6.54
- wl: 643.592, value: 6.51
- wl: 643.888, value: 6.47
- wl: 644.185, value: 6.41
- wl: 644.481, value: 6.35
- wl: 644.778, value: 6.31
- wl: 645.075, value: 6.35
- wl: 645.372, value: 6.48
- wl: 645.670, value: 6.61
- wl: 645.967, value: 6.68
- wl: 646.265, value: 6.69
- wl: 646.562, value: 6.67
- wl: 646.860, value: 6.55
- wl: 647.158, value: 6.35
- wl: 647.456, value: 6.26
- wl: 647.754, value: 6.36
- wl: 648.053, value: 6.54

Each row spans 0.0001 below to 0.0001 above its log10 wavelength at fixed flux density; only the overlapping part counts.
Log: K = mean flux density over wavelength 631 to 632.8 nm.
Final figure 6.71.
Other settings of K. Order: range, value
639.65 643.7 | 6.56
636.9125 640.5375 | 6.47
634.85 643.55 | 6.48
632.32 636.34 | 6.5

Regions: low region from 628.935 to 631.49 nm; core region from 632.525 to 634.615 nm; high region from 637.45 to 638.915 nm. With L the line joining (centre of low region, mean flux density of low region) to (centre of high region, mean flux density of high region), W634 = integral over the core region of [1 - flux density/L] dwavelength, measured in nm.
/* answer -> -0.02 nm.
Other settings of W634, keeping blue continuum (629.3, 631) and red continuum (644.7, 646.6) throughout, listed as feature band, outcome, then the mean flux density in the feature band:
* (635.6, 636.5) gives 0.030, 6.24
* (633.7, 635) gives -0.008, 6.48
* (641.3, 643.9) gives -0.029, 6.59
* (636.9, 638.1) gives 0.039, 6.26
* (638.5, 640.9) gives -0.024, 6.55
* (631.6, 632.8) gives -0.056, 6.72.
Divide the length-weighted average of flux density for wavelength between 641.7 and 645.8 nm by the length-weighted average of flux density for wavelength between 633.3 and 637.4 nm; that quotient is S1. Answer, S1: 1.02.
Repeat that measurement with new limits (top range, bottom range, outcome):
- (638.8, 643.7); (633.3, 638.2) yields 1.03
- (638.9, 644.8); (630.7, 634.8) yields 0.99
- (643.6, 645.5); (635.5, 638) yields 1.03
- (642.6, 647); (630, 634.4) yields 0.99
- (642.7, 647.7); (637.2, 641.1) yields 1.00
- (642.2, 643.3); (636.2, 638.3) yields 1.05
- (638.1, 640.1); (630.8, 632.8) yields 0.98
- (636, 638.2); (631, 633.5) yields 0.93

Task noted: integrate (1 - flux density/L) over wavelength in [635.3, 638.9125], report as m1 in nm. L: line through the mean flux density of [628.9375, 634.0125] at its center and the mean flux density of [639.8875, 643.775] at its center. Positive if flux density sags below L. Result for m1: 0.110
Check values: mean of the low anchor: 6.56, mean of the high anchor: 6.57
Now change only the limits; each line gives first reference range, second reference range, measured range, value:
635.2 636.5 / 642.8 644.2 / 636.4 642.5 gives -0.096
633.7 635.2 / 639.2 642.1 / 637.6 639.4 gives -0.018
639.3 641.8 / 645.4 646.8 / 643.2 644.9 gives 0.044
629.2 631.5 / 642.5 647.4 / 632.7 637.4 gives 0.049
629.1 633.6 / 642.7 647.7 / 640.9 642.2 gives -0.032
